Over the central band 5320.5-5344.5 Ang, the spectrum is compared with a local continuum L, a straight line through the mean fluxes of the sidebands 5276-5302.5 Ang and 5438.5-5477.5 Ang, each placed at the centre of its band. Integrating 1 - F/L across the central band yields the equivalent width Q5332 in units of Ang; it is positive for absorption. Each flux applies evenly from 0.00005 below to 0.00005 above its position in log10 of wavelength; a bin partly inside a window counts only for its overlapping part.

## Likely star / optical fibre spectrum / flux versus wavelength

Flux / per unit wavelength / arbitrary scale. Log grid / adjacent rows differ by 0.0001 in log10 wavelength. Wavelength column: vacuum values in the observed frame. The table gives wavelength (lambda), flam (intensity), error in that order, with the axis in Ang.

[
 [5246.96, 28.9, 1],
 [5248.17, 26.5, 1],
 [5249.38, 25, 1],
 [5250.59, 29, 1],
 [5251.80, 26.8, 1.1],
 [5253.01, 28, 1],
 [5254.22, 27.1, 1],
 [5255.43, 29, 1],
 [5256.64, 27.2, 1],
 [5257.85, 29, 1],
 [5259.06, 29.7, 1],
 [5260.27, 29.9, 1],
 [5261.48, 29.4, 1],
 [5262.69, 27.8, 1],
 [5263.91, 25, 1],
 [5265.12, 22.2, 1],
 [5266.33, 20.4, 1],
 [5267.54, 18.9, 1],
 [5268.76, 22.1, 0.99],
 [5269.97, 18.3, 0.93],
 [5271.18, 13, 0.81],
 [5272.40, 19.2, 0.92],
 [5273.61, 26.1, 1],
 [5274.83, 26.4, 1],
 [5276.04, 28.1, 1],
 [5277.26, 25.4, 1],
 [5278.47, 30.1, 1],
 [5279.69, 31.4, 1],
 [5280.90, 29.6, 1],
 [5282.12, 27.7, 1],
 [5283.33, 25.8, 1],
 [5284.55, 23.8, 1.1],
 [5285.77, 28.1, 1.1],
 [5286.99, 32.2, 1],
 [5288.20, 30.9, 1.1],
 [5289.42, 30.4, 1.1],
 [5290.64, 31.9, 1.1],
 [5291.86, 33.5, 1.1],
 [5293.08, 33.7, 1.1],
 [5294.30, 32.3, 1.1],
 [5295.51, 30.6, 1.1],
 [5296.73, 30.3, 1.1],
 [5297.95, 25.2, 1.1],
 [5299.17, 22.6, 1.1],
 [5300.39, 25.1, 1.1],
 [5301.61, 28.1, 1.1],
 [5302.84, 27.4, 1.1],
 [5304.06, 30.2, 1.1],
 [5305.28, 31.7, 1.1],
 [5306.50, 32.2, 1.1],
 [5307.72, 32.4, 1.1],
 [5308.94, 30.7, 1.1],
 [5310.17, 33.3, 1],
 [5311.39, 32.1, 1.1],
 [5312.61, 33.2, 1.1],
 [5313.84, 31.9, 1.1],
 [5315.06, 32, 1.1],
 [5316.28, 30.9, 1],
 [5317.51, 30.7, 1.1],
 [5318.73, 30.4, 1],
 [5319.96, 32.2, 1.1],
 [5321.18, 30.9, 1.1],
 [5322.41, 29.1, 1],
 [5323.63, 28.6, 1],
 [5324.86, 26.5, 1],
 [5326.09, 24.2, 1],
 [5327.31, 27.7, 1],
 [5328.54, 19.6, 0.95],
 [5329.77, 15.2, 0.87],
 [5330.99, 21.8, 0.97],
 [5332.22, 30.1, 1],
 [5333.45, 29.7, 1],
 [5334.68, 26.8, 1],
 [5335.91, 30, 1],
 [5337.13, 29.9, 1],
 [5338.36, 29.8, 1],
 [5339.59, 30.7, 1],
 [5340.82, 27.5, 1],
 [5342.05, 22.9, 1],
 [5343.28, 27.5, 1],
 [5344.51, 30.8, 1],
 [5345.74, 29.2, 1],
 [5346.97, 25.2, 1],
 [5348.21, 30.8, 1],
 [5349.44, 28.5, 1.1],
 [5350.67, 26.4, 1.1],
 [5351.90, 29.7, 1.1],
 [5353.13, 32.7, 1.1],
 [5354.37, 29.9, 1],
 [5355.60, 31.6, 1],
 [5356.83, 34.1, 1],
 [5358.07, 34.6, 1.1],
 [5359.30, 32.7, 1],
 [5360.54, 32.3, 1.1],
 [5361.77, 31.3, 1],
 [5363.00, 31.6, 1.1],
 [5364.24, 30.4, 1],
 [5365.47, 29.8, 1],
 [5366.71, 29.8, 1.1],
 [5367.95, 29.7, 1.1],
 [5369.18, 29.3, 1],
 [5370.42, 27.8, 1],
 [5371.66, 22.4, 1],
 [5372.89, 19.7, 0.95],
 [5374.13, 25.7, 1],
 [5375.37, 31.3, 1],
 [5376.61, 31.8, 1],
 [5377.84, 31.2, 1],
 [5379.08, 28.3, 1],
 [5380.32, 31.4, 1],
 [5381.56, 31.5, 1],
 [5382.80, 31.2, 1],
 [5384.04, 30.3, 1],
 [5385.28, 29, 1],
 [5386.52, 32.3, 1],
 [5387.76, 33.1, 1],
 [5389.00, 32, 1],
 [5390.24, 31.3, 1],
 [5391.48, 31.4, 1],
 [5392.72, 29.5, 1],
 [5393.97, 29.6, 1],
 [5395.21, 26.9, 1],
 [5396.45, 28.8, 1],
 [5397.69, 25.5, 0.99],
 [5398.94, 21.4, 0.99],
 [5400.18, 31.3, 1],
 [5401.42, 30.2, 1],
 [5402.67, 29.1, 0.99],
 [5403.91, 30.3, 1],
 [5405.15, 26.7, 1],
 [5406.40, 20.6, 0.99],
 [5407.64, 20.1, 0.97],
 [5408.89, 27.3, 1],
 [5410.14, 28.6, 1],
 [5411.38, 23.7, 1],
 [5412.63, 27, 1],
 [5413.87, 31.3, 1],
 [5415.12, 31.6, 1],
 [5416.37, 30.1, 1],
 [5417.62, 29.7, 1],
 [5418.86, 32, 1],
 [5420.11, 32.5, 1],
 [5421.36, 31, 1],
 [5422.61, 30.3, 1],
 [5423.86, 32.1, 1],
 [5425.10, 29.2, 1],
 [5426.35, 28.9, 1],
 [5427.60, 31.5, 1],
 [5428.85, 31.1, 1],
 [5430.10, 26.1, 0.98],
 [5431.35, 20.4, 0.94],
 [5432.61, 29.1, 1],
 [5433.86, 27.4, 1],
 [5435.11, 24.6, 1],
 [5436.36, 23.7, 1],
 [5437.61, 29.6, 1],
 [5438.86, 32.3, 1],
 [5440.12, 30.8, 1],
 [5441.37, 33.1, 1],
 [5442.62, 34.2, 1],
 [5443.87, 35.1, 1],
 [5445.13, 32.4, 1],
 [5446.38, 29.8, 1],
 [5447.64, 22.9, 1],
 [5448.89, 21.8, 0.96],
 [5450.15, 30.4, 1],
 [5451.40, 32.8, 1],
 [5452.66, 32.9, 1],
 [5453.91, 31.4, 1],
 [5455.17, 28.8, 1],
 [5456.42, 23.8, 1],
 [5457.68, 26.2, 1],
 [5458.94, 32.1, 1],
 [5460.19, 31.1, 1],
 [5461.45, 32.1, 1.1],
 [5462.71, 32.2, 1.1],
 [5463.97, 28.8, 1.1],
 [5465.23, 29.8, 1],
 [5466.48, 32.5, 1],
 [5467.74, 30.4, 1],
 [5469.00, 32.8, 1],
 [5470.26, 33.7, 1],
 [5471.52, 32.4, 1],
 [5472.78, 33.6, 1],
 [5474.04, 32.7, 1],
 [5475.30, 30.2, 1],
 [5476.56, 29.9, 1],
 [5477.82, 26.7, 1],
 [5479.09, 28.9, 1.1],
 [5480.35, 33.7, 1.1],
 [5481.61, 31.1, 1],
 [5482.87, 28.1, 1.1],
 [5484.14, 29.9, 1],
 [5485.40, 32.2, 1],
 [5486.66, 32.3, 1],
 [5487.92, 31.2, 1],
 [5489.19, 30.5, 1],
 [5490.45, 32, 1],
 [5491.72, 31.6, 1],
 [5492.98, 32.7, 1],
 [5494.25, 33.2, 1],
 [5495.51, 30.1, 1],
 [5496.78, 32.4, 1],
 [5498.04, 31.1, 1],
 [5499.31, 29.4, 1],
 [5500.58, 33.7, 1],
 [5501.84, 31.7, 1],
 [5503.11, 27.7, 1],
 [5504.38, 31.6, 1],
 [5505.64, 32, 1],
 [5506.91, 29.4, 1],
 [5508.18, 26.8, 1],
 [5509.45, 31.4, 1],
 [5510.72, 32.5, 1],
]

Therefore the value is 2.1 Ang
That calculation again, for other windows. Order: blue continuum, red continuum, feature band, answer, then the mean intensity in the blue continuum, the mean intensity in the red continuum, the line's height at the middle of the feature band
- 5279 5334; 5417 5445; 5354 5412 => 0.8 Ang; 29.1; 29.8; 29.5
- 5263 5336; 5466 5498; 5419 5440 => 1.0 Ang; 27.7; 31.4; 30.3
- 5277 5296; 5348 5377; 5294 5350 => 2.2 Ang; 29.9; 29.7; 29.8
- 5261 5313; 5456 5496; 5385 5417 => 1.3 Ang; 27.6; 30.9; 29.6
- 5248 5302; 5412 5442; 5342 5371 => -1.9 Ang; 27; 29.4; 28.3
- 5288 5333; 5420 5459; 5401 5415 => 1.1 Ang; 29.2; 29.2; 29.2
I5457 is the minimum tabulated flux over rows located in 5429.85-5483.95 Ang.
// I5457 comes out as 20.4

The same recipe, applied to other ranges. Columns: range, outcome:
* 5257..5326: 13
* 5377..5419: 20.1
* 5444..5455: 21.8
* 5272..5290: 19.2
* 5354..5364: 29.9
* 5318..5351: 15.2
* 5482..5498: 28.1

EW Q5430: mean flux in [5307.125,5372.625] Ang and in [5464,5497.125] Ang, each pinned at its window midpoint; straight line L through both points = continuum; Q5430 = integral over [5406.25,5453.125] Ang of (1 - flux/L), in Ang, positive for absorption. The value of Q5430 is 2.4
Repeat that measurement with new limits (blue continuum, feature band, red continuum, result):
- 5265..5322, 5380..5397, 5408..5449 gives -0.99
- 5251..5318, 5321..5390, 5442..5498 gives 0.44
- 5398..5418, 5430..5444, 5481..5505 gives -0.03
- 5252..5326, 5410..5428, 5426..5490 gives -0.24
